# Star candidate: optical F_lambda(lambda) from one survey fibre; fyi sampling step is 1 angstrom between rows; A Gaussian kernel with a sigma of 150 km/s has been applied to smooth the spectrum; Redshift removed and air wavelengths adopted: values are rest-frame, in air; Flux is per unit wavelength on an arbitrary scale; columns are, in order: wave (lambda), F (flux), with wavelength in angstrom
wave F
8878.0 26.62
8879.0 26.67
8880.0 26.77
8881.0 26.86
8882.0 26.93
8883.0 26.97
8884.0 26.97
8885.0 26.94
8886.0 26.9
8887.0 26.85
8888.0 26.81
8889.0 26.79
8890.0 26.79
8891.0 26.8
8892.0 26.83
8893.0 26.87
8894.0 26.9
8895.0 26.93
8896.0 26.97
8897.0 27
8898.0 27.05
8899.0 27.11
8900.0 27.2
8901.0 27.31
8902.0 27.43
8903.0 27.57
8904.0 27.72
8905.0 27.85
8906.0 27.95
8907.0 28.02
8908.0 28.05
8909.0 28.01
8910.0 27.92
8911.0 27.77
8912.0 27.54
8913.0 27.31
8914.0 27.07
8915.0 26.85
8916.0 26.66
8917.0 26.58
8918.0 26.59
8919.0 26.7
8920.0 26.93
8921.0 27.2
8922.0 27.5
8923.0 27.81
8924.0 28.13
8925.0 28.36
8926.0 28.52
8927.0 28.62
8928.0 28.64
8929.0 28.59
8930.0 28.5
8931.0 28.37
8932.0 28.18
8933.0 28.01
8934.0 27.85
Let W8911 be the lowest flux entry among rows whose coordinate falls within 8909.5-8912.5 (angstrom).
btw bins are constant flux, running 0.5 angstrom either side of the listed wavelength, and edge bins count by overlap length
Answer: 27.54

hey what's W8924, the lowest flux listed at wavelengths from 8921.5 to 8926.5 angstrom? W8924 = 27.5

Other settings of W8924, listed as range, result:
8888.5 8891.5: 26.79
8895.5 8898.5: 26.97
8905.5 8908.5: 27.95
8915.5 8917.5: 26.58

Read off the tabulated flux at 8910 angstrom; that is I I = 27.92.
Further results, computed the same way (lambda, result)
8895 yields 26.93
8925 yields 28.36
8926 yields 28.52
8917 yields 26.58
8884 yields 26.97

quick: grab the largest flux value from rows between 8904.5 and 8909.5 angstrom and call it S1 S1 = 28.05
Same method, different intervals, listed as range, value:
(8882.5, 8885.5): 26.97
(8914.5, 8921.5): 27.2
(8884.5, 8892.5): 26.94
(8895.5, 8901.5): 27.31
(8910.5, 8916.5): 27.77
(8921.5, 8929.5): 28.64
